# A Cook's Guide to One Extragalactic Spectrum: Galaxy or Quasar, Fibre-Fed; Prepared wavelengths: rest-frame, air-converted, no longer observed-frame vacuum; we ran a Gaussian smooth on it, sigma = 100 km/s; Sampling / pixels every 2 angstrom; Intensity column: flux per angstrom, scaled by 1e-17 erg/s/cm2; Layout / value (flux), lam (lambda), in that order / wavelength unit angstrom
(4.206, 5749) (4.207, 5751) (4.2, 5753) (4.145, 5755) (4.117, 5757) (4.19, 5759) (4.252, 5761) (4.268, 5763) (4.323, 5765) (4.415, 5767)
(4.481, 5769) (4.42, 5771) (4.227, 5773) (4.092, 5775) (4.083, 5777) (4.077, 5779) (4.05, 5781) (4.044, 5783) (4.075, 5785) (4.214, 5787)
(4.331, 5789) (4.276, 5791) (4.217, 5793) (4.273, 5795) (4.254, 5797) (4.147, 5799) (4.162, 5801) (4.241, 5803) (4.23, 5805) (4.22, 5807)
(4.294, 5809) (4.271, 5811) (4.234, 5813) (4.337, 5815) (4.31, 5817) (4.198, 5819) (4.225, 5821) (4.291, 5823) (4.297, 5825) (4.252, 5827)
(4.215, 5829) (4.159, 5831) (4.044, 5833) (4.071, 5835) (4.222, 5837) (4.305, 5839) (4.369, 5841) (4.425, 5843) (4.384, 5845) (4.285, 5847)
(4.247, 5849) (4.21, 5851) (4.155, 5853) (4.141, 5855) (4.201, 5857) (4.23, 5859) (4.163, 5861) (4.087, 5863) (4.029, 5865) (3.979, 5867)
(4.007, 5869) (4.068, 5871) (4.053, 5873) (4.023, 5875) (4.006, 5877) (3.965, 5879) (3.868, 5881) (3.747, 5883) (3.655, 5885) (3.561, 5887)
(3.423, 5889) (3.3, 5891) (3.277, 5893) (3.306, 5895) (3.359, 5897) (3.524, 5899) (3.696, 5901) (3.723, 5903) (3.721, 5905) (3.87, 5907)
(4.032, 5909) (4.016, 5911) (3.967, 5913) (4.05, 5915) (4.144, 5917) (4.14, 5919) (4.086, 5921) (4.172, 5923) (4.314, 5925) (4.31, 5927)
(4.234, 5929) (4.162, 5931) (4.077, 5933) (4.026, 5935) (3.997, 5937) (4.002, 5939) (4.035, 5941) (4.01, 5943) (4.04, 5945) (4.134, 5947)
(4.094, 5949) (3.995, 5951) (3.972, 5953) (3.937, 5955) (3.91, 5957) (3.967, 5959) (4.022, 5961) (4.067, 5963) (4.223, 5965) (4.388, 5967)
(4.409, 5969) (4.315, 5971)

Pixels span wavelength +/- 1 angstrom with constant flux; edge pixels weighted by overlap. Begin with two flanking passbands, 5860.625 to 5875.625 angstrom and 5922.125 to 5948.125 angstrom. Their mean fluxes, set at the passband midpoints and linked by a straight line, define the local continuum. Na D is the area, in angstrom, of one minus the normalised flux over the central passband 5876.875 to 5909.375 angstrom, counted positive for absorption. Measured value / 3.5 angstrom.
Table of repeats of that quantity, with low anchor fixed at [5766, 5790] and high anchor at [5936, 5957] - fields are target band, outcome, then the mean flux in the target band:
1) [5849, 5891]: 1.4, 3.97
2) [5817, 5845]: -0.6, 4.24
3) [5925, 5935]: -0.4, 4.19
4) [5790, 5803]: -0.1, 4.22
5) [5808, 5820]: -0.3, 4.27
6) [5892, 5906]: 1.9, 3.52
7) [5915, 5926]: -0.3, 4.16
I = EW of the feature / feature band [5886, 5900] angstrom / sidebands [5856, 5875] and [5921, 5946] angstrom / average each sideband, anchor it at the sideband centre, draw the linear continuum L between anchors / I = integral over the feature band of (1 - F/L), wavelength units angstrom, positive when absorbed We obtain 2.41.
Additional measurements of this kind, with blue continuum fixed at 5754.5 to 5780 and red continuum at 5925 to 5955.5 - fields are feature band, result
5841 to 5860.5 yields -0.4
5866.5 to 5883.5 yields 0.7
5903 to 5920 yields 0.5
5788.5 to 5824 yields -0.4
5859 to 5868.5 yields 0.2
